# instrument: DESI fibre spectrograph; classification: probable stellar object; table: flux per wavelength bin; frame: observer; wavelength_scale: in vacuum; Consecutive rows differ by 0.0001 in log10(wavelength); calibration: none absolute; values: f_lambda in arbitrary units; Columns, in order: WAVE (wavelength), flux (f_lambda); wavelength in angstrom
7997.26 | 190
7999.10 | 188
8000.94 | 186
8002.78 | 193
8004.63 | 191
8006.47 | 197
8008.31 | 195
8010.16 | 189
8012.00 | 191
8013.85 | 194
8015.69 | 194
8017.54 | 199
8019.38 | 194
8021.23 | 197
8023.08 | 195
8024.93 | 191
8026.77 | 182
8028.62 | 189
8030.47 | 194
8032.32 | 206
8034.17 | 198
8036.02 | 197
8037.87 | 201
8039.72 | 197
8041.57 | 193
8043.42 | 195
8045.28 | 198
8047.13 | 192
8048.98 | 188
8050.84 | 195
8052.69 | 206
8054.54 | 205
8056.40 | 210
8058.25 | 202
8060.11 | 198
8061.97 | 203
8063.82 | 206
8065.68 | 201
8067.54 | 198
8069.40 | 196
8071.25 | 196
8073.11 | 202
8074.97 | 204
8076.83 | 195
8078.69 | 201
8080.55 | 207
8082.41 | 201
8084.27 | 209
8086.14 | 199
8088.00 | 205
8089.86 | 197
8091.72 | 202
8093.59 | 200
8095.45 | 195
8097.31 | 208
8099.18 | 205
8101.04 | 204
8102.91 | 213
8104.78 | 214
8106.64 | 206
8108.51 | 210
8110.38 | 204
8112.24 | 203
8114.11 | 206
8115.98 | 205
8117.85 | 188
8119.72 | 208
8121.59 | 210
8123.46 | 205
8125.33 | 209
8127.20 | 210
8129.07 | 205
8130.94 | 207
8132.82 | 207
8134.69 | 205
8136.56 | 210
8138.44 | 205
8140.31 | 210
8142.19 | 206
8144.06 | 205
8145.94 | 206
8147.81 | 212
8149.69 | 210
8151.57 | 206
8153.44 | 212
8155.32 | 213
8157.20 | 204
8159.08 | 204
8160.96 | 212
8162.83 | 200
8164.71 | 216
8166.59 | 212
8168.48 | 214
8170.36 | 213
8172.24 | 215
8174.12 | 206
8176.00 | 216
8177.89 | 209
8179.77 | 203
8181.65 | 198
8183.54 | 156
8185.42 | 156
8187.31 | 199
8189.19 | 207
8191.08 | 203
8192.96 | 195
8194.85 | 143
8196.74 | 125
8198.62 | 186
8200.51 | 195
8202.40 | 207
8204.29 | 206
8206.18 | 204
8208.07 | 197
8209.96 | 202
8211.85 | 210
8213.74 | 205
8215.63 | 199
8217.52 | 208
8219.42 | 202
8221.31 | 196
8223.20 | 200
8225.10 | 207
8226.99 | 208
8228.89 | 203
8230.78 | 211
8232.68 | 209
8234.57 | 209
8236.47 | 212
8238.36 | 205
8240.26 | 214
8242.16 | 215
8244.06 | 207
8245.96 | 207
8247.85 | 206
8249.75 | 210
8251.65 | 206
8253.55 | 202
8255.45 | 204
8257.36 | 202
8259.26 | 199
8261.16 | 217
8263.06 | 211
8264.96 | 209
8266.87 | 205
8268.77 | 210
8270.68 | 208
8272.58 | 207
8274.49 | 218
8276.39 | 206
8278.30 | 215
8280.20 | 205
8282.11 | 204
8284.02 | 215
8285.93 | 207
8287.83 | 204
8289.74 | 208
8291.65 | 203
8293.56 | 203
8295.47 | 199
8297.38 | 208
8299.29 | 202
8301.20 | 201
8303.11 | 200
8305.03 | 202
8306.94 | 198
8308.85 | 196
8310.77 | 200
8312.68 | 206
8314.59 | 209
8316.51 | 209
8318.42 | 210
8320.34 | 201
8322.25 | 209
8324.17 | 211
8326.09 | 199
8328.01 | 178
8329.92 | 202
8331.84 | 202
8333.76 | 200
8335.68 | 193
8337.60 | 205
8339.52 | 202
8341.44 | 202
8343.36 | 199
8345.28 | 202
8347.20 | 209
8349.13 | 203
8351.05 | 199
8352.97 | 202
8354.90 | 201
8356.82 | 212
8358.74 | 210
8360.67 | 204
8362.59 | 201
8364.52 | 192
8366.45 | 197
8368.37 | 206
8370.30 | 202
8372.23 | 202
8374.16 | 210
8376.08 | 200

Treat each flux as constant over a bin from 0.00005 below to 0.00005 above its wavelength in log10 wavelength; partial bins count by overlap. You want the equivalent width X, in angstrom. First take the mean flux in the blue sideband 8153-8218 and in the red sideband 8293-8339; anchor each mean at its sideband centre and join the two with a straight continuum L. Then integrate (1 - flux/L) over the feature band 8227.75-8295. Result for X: -2.5 angstrom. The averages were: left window 198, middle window 208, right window 202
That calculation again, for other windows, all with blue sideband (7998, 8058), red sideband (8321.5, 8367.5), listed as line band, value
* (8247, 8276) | -1.1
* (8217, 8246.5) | -1.2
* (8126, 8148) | -1.1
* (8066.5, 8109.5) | -1.5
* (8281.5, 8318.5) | -0.7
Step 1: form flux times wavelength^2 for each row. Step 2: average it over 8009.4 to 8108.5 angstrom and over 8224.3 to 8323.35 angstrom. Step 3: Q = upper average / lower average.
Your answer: 1.1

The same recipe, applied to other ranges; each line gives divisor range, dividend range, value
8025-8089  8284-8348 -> 1.08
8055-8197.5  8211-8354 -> 1.05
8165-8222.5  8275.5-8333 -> 1.07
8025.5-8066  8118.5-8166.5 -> 1.08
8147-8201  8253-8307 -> 1.07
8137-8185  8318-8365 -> 1.02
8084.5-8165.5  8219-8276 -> 1.04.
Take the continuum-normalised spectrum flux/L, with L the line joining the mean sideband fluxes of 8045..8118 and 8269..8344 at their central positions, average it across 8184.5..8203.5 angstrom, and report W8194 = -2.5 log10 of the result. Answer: 0.12 mag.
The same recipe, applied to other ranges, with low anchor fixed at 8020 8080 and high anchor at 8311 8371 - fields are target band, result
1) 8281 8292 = -0.028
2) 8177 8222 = 0.045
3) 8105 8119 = -0.027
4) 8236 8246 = -0.049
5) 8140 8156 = -0.050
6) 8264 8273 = -0.034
